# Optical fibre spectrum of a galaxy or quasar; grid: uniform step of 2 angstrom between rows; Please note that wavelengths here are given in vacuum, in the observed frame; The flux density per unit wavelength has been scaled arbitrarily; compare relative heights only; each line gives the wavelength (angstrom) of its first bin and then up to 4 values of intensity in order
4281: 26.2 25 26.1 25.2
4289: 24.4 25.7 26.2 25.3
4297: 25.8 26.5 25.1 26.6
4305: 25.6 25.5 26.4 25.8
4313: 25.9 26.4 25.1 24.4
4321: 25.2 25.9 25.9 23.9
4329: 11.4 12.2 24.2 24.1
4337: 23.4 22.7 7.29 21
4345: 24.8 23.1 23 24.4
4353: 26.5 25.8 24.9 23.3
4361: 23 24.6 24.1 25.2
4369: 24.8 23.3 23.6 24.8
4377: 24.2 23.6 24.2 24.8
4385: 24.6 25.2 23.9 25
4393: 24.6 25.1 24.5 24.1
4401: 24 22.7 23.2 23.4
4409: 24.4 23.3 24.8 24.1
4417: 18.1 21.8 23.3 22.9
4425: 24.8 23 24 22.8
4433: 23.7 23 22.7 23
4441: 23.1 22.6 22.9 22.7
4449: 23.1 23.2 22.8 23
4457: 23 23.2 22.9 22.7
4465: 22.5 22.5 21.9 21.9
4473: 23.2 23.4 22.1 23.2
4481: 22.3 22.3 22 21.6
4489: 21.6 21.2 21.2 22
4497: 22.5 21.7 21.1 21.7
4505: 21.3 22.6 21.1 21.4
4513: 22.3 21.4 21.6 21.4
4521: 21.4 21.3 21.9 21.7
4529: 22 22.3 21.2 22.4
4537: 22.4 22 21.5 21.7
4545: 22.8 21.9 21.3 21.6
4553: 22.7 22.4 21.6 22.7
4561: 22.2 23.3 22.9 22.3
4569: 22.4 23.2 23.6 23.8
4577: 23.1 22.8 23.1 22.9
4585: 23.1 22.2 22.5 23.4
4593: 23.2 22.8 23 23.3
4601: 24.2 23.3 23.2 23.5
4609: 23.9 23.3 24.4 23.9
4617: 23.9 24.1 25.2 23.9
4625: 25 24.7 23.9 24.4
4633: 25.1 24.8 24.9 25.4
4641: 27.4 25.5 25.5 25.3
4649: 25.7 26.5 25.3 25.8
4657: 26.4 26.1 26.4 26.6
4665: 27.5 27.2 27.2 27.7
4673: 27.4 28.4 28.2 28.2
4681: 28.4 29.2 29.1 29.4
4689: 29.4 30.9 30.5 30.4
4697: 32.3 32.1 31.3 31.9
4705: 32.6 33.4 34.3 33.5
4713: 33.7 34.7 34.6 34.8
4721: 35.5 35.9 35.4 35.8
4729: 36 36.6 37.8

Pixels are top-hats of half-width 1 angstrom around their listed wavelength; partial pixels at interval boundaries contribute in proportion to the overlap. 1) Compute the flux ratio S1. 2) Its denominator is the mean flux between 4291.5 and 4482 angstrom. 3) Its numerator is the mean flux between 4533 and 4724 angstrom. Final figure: 1.11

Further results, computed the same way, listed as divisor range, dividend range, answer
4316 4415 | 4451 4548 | 0.94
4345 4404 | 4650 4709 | 1.19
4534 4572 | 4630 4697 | 1.22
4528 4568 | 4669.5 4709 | 1.36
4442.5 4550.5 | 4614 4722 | 1.28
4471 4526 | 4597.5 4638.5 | 1.10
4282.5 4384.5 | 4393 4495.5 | 0.96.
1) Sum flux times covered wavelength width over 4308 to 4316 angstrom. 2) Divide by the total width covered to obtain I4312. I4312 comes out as 26.1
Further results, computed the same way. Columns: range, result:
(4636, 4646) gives 25.7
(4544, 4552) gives 21.9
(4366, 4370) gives 25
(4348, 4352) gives 23.7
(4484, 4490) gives 21.7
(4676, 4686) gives 28.6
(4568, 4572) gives 22.8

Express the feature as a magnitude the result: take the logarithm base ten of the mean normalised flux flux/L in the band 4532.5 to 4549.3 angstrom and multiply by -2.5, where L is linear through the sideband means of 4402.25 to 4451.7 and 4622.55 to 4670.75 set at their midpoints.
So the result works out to 0.12 mag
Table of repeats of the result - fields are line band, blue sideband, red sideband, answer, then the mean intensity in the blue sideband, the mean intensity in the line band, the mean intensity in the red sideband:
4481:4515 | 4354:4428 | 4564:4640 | 0.10 mag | 23.9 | 21.7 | 23.6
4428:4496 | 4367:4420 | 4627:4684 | 0.09 mag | 23.9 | 22.6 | 26.4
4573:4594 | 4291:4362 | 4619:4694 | 0.13 mag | 23.6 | 23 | 26.7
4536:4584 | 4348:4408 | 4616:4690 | 0.14 mag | 24.3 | 22.5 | 26.4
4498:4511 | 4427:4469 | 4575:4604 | 0.07 mag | 22.9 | 21.6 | 23.1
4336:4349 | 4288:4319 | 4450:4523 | 0.21 mag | 25.7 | 20.6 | 22.1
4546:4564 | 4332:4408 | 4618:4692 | 0.15 mag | 23.7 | 22.2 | 26.5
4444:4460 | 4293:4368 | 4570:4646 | 0.04 mag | 23.7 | 23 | 23.9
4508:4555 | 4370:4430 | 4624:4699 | 0.17 mag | 23.8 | 21.8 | 27.2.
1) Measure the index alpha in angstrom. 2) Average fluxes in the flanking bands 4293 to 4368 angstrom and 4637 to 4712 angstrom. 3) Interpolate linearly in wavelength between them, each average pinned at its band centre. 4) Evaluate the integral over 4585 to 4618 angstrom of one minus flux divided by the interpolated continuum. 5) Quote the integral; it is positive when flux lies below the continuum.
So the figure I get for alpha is 4.98 angstrom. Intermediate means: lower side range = 23.7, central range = 23.4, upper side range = 28.6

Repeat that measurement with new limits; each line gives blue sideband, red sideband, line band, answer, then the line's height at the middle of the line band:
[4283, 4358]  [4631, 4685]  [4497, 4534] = 5.52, 25.5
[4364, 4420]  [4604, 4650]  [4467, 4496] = 2.45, 24.2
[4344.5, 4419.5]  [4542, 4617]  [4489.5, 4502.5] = 0.98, 23.4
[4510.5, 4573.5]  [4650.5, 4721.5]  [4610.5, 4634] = 1.86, 26.4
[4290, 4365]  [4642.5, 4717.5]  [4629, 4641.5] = 1.46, 28.5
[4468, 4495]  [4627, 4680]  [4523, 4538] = 0.88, 23.3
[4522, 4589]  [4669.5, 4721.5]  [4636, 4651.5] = 1.20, 27.9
